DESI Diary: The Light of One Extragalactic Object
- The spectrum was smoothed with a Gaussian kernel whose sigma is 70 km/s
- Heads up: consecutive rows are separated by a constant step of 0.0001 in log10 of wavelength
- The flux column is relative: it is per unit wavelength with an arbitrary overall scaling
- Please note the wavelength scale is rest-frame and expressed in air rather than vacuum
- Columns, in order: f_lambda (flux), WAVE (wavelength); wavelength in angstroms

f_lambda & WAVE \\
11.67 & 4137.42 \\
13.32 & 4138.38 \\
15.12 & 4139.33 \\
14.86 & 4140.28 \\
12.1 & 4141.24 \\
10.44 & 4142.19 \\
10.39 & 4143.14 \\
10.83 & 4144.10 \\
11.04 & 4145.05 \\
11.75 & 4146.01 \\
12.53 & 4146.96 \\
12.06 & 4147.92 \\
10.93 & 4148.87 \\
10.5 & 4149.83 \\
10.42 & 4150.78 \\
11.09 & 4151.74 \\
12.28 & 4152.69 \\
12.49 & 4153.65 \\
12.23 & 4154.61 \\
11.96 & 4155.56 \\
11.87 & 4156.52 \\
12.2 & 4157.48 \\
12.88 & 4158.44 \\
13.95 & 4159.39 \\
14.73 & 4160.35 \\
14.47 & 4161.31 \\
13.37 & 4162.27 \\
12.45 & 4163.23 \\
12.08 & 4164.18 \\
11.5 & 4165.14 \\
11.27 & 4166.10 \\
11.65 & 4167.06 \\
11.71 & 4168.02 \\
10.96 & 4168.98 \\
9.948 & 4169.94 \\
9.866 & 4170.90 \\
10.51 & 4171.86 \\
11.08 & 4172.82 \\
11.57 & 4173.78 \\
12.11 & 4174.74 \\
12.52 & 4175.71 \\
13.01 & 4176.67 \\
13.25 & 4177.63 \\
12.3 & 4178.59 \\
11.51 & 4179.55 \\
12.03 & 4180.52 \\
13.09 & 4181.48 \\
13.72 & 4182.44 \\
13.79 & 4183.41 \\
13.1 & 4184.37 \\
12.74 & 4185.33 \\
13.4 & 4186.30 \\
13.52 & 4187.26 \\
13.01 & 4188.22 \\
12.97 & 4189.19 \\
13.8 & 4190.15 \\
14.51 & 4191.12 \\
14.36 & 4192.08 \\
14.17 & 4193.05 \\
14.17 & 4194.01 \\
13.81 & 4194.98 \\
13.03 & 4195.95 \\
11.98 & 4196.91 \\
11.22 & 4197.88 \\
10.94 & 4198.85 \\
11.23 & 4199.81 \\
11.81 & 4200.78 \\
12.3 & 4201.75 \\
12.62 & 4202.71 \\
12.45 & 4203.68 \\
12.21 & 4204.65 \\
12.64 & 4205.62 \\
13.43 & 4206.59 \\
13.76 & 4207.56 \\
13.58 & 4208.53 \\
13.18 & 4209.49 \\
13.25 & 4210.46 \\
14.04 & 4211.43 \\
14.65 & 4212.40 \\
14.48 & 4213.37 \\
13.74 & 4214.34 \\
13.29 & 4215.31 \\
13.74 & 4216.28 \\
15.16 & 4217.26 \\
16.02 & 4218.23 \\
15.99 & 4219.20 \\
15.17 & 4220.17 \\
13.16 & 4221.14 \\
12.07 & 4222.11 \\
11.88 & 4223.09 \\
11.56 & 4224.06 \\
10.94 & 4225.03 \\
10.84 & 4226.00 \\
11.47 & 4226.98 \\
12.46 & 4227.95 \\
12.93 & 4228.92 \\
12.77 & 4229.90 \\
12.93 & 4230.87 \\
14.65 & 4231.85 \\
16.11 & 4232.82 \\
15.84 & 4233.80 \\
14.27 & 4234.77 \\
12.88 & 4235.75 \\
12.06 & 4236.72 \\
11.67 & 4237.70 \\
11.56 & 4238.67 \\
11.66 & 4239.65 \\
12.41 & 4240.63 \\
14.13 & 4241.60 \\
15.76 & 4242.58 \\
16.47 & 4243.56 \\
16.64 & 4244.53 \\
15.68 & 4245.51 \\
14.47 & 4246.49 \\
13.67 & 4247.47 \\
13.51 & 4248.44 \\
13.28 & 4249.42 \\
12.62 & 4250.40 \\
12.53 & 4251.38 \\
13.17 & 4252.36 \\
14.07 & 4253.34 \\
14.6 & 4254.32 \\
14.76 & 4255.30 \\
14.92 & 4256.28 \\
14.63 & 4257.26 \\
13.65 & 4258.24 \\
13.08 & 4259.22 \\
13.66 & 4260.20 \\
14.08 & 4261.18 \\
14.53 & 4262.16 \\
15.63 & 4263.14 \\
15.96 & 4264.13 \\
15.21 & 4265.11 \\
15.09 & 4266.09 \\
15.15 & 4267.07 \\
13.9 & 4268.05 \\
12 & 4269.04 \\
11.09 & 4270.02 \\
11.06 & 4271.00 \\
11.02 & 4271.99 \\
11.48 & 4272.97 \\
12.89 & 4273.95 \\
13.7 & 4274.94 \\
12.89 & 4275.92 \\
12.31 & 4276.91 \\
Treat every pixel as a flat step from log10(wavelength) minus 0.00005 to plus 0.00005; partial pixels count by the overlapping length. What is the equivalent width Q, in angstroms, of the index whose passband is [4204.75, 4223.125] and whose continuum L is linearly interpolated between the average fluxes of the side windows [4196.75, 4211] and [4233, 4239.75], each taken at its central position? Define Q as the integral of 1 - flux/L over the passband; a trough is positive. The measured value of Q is -1.8 angstroms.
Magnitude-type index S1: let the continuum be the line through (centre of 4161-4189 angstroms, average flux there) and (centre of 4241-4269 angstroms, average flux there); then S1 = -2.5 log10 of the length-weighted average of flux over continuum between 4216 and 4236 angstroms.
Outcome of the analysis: 0.01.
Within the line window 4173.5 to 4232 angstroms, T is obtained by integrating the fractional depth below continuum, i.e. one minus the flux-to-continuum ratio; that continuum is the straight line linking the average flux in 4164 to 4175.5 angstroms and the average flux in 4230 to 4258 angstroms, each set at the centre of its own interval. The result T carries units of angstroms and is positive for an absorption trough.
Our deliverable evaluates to -3.1 angstroms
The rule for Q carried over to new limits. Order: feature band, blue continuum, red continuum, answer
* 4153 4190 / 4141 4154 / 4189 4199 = -0.3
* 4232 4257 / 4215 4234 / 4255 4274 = -0.8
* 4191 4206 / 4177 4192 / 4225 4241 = 0.5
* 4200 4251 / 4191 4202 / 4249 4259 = -0.6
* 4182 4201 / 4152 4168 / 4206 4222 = 0.5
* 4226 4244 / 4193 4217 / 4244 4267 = 0.6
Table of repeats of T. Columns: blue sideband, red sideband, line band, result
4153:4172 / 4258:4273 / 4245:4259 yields -0.6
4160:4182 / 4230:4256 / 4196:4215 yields 0.2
